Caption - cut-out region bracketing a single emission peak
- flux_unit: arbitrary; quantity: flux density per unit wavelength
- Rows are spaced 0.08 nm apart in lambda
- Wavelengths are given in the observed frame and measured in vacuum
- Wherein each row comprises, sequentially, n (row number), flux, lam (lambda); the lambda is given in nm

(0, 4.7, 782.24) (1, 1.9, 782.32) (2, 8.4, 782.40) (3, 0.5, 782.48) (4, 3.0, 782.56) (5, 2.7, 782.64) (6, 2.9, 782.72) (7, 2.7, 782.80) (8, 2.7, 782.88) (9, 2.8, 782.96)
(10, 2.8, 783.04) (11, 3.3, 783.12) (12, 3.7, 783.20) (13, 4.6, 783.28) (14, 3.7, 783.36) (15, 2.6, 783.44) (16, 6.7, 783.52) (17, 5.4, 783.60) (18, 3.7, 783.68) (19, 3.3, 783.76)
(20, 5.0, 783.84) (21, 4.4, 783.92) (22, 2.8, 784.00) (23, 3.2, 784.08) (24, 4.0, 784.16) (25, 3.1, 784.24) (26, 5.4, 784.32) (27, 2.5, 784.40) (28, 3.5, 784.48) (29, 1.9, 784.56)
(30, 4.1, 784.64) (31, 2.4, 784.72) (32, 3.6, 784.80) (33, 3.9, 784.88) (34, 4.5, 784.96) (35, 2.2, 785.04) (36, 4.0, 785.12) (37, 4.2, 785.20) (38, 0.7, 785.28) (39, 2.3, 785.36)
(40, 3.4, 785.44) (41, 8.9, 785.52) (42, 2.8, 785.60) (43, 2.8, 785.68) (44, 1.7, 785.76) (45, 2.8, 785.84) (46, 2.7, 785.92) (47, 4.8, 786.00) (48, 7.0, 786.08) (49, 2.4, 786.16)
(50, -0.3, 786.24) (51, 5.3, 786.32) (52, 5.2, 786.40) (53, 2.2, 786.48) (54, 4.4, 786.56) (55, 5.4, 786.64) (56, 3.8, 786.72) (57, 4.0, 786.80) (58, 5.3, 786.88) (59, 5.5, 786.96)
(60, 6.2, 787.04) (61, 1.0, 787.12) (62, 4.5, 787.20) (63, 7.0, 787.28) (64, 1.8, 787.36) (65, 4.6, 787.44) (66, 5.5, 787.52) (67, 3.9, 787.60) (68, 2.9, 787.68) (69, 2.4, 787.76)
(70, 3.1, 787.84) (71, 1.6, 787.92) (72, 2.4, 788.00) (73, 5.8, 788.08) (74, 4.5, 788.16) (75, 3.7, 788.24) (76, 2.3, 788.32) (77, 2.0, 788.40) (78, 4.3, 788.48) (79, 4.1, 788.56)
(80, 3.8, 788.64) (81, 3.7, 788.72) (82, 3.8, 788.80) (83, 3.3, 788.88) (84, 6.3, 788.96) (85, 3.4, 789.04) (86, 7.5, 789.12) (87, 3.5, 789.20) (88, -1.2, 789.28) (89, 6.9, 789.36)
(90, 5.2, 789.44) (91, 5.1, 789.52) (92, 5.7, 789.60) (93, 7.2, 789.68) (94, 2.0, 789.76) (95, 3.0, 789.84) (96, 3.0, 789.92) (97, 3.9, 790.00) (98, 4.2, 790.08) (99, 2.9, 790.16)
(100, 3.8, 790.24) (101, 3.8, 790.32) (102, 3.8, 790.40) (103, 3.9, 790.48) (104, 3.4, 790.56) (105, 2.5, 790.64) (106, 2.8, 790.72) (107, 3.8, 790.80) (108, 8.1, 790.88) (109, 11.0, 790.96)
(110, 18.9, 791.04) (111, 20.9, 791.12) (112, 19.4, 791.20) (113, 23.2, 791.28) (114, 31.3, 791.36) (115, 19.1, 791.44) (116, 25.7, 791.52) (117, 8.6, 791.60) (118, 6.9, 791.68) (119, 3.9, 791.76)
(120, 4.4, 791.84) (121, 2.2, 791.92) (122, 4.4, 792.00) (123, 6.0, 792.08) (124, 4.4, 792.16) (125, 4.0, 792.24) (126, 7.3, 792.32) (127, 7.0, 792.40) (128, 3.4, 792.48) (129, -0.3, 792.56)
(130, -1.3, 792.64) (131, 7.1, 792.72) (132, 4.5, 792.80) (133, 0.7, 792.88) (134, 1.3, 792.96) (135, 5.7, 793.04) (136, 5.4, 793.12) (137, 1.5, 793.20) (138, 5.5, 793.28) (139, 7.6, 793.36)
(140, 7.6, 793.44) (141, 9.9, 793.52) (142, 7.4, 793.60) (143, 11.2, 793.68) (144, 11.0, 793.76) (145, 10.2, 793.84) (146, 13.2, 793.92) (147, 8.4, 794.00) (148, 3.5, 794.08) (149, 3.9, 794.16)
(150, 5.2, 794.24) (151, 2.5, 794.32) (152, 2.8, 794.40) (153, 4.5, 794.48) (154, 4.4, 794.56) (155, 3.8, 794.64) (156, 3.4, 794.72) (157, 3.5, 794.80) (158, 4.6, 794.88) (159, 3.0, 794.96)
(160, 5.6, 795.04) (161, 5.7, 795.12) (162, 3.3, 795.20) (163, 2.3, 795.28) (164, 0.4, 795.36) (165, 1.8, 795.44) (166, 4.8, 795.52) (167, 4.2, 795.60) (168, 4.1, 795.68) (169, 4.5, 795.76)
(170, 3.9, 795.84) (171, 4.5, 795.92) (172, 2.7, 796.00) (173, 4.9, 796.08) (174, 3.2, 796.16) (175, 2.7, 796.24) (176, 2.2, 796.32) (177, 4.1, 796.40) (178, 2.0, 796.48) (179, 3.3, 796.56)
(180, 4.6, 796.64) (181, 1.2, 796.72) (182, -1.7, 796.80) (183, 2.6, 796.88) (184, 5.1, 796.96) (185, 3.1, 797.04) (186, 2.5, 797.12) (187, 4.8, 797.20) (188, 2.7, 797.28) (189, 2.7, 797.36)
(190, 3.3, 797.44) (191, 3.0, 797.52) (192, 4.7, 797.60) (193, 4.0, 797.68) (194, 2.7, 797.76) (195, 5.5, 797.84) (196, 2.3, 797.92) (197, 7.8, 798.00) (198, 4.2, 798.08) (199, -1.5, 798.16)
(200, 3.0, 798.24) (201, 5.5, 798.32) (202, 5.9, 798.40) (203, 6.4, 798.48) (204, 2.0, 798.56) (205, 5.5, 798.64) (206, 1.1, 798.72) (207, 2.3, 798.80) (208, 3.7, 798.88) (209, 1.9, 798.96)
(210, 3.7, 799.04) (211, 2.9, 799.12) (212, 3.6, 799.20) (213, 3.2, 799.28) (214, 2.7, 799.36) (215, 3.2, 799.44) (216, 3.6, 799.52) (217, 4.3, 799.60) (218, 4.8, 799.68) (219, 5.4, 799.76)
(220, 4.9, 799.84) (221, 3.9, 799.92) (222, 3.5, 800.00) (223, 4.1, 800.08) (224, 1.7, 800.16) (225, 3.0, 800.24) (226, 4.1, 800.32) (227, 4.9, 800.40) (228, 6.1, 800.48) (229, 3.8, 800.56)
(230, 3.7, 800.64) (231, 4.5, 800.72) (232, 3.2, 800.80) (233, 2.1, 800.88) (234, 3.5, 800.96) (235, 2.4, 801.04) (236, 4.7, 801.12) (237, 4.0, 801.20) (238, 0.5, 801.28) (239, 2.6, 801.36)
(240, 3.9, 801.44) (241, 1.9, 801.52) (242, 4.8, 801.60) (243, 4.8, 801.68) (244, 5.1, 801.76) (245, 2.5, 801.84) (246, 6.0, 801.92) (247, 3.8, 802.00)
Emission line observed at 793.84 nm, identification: [N II]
